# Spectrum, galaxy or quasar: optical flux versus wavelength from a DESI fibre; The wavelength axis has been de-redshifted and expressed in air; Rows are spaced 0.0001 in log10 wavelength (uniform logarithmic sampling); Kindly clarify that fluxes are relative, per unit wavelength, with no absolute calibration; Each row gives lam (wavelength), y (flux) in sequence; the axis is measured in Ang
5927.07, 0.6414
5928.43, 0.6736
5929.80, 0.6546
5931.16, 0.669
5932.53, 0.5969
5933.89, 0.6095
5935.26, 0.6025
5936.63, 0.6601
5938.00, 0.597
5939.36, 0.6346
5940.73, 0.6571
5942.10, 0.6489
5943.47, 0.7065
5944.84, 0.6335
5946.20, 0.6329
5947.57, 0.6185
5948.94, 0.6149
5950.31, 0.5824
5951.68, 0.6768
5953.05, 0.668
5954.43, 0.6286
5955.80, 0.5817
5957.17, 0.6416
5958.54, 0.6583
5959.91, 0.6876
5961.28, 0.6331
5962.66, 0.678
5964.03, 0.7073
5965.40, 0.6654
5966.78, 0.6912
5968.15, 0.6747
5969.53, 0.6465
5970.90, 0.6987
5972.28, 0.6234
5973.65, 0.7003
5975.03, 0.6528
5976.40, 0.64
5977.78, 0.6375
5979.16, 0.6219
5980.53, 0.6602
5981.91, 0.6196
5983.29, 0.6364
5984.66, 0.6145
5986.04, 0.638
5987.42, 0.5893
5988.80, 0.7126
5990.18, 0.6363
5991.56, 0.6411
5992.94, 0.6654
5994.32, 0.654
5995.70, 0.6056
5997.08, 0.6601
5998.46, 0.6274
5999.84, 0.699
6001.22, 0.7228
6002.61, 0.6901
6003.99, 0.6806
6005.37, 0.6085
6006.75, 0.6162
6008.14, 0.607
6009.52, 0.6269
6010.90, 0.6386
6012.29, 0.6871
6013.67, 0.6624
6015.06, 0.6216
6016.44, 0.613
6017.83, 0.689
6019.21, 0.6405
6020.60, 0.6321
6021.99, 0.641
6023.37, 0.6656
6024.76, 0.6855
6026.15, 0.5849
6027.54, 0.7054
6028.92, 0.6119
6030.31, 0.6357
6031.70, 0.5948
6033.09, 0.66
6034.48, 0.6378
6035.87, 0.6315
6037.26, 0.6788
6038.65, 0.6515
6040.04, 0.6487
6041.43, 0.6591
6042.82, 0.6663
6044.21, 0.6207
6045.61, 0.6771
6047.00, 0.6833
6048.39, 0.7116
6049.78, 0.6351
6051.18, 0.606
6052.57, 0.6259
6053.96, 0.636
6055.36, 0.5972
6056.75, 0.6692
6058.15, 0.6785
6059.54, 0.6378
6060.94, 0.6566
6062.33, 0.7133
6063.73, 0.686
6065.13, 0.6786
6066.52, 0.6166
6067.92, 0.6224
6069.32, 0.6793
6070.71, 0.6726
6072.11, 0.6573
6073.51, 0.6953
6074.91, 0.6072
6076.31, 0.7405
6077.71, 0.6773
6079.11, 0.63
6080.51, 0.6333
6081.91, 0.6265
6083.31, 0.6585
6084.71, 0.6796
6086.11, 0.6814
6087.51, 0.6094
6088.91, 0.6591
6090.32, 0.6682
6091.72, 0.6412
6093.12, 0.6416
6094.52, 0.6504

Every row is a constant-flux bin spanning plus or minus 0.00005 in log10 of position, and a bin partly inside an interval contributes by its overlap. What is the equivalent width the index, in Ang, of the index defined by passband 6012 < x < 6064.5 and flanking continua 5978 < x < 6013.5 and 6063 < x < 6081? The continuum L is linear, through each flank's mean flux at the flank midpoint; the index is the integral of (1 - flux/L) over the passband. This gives 0.3 Ang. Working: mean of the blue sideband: 0.647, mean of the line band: 0.651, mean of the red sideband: 0.661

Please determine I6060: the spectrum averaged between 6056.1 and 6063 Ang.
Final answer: 0.671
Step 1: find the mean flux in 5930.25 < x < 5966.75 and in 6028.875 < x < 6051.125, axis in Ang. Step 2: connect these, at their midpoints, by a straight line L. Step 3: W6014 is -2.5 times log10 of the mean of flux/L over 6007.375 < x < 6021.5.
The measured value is 0.01 mag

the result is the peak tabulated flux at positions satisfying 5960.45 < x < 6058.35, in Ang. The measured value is 0.7228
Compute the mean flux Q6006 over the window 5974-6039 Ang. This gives 0.646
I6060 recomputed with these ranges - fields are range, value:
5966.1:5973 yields 0.667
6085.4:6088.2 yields 0.646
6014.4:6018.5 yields 0.641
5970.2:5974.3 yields 0.675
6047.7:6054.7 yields 0.642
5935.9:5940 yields 0.63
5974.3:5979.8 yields 0.638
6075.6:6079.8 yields 0.682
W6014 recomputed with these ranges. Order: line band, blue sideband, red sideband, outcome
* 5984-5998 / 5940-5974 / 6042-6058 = 0.02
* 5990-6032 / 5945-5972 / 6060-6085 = 0.01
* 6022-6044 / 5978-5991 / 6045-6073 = 0.00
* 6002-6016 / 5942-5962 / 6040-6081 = 0.01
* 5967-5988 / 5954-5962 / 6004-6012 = -0.02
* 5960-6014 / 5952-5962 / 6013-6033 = -0.02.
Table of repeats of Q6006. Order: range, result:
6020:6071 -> 0.651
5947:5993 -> 0.648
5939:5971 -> 0.652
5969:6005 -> 0.653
